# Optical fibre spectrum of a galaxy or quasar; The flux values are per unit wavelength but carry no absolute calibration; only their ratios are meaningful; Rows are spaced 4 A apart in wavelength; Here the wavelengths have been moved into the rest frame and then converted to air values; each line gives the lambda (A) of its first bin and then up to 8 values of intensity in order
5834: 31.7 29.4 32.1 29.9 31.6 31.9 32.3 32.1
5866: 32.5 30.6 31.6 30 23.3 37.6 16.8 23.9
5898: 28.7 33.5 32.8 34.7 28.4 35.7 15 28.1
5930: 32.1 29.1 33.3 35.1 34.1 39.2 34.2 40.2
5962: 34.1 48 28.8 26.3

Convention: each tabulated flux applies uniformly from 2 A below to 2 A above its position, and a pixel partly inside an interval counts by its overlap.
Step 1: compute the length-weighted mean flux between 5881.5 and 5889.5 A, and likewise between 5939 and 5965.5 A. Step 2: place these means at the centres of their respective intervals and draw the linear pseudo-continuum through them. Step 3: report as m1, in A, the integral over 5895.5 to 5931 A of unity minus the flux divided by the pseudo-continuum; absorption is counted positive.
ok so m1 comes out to 2.8 A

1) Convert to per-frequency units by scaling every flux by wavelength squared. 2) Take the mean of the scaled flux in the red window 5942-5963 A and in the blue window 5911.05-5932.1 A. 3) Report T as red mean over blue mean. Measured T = 1.3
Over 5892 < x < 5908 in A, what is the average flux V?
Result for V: 29.7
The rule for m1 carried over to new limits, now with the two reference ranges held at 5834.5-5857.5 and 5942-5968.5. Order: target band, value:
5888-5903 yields 4.0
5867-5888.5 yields 1.7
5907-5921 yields 1.5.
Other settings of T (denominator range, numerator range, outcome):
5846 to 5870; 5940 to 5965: 1.19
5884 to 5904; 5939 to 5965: 1.32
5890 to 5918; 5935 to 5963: 1.21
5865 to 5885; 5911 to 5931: 0.95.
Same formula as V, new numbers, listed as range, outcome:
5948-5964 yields 36.9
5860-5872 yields 31.7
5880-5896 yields 25.4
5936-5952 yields 35.4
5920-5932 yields 25.1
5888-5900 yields 23.1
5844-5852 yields 30.8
